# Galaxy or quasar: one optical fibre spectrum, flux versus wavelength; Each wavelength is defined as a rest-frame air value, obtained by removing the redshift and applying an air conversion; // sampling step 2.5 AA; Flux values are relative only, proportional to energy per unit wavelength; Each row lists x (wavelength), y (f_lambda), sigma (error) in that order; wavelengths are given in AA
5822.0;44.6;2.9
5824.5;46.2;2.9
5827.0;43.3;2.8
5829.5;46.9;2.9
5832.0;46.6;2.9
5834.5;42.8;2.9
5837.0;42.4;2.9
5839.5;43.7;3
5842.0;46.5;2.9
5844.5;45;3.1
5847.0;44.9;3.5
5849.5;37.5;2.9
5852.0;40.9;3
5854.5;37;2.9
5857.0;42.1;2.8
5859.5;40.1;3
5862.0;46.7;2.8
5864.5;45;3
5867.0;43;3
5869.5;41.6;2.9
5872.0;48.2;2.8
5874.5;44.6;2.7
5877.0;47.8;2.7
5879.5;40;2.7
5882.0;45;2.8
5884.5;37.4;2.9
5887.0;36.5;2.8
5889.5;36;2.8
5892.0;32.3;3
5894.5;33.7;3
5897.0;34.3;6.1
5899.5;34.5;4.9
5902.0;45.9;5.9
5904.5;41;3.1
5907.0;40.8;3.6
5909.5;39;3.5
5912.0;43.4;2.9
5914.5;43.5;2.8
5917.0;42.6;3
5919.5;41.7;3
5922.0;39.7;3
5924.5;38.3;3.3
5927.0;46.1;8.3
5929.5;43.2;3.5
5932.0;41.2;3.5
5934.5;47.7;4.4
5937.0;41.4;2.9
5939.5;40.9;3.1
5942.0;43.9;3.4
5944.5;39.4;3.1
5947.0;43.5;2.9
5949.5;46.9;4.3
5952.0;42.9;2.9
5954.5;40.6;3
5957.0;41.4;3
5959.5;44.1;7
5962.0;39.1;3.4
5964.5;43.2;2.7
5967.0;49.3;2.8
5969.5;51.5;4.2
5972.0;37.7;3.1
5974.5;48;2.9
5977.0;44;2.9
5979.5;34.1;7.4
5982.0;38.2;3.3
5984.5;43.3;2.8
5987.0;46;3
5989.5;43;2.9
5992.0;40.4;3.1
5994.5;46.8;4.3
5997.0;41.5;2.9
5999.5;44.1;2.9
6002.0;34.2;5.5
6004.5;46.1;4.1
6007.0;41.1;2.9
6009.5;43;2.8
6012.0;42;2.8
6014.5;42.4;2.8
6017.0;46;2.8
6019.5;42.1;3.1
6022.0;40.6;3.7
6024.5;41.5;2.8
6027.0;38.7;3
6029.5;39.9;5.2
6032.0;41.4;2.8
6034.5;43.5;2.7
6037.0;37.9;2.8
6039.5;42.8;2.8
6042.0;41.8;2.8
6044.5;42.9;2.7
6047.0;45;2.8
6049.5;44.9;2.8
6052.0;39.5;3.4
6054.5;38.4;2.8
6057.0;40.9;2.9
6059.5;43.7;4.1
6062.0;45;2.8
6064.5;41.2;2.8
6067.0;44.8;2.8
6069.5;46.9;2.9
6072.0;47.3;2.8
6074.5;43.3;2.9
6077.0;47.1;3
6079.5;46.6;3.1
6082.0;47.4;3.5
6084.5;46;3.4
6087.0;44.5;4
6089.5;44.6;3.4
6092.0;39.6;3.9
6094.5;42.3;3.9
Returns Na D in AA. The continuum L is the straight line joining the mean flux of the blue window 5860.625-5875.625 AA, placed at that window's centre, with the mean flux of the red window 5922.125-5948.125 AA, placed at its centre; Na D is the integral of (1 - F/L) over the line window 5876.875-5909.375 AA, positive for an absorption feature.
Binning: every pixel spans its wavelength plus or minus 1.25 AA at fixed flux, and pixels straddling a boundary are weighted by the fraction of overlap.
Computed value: 3.97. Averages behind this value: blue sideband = 44.8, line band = 38.6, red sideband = 42.4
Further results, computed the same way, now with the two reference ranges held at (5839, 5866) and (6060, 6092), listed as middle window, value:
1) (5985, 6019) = 1.1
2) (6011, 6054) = 2.7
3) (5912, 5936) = 0.4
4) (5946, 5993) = 1.0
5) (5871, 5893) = 1.1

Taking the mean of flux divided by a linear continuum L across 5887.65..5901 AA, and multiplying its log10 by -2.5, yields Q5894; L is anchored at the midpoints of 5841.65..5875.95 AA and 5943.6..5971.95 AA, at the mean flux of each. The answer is 0.245 mag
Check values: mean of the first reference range 43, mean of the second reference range 43.6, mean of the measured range 34.5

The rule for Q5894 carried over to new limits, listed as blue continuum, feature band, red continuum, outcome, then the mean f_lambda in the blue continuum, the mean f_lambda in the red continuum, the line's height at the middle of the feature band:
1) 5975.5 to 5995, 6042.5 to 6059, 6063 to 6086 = 0.065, 41.9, 45.6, 44.6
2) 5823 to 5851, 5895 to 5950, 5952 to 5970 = 0.058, 44.1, 43.8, 43.9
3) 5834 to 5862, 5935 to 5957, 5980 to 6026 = -0.009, 42.3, 42.2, 42.2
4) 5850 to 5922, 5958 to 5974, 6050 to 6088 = -0.050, 40.8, 44.2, 42.3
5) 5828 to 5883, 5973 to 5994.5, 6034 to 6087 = 0.033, 43.6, 43.7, 43.6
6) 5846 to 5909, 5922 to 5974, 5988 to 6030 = -0.044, 40.6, 42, 41.4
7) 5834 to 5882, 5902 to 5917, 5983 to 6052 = 0.023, 43.2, 42.3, 42.9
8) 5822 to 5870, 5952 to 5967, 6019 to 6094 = 0.019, 43.3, 43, 43.2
